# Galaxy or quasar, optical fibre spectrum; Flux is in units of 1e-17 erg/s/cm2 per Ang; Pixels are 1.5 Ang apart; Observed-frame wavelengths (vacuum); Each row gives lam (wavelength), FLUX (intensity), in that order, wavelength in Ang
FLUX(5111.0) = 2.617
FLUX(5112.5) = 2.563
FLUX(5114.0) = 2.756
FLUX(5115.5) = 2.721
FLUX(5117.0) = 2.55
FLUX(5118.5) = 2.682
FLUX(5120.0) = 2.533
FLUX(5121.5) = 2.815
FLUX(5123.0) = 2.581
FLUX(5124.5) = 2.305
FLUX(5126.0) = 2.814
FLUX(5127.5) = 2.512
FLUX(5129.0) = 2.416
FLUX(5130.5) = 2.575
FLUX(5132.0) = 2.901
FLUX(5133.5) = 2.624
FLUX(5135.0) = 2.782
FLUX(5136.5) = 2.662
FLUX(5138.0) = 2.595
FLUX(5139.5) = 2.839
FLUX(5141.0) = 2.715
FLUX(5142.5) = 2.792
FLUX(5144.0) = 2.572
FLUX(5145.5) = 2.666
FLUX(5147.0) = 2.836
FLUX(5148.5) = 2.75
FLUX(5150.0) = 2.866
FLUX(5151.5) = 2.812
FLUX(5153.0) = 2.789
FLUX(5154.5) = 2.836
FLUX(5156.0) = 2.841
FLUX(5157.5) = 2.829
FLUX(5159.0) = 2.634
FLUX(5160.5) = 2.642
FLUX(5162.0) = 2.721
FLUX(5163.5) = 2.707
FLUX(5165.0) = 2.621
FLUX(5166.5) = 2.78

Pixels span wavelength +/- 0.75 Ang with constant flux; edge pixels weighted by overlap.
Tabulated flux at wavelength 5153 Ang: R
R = 2.789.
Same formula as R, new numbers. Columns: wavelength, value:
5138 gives 2.595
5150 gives 2.866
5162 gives 2.721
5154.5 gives 2.836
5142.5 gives 2.792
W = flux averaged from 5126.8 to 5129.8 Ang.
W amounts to 2.47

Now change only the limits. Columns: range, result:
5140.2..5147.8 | 2.72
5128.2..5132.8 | 2.63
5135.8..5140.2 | 2.7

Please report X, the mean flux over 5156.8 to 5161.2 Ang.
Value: 2.7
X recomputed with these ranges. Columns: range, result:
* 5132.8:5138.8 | 2.67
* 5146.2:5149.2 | 2.79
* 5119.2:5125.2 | 2.56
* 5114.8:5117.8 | 2.63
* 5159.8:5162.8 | 2.68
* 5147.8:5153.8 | 2.8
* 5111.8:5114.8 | 2.66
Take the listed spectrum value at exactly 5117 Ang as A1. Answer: 2.55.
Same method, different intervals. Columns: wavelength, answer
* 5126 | 2.814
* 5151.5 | 2.812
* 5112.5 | 2.563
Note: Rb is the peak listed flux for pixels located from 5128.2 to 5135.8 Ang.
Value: 2.901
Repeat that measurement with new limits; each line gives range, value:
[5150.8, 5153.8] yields 2.812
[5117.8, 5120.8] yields 2.682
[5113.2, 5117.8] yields 2.756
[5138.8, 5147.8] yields 2.839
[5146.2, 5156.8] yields 2.866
